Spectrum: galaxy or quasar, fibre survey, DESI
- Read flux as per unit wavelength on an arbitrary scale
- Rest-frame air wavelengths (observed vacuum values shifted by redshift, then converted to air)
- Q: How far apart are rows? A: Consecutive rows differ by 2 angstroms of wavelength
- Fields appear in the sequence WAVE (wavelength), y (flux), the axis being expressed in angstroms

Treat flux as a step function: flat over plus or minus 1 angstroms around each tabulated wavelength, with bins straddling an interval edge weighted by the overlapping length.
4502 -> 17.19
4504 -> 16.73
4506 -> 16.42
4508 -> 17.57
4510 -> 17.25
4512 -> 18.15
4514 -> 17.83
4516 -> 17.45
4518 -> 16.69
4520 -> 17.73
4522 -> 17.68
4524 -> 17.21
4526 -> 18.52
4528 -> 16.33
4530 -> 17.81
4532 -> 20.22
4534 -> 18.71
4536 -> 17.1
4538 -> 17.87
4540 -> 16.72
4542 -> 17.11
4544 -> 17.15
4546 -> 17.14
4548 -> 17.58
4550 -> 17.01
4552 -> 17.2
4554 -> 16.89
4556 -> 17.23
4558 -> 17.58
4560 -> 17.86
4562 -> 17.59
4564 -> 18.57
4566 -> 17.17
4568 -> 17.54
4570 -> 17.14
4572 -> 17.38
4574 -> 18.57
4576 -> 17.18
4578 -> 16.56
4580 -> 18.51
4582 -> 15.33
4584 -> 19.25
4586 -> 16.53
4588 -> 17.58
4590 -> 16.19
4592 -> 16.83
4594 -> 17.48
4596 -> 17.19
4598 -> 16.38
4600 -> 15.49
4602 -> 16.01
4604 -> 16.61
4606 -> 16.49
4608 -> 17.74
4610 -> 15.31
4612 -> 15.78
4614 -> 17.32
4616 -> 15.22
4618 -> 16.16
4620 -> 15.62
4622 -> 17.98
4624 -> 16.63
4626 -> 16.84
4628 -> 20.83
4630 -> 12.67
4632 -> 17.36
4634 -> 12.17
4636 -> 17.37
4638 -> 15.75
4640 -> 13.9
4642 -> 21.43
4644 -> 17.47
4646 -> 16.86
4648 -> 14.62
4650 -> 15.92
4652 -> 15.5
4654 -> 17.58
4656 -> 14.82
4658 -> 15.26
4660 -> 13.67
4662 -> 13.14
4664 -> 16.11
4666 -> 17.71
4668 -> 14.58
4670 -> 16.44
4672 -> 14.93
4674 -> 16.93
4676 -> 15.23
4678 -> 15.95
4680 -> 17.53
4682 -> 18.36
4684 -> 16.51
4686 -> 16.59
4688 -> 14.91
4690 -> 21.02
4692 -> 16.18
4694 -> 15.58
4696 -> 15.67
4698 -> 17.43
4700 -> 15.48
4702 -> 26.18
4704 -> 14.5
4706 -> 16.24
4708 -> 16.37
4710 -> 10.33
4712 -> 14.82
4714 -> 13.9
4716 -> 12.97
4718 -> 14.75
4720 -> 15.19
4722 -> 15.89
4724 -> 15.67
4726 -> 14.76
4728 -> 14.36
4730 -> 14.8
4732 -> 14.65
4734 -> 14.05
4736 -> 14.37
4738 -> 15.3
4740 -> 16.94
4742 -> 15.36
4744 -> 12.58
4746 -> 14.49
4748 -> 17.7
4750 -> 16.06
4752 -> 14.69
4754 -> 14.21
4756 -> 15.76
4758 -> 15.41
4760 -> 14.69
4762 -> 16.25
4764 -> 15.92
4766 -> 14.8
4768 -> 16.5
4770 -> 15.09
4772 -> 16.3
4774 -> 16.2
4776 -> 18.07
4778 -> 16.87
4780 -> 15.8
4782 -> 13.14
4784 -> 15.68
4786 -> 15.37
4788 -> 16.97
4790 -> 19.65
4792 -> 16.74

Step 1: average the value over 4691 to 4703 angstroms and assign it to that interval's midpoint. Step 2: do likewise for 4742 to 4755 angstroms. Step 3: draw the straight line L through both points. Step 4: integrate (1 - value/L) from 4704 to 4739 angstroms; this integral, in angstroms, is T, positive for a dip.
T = 3.9 angstroms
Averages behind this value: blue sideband 17.8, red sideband 15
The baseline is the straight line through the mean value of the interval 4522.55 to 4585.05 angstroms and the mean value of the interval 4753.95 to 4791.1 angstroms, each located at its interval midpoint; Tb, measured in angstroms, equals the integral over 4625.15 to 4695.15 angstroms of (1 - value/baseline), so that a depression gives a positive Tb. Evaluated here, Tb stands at 2.4 angstroms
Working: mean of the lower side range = 17.5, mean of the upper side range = 16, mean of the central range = 16.2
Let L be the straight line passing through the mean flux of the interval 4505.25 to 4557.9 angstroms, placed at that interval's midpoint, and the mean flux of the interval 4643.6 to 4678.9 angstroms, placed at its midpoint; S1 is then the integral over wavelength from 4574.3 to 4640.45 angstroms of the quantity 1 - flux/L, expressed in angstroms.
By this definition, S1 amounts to -0.4 angstroms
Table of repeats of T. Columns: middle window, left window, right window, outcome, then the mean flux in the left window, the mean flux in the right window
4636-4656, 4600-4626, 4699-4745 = -0.6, 16.4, 15.2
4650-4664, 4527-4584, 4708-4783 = 0.9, 17.5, 15.1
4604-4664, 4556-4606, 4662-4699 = 2.4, 17.2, 16.4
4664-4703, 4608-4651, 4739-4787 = -2.3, 16.4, 15.6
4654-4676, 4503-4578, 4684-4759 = 1.0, 17.5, 15.6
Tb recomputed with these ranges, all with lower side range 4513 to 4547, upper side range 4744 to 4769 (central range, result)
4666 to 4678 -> 0.3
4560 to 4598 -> -0.5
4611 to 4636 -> 0.7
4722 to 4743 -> 0.8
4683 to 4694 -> -0.6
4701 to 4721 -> 0.4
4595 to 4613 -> 0.6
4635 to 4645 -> -0.4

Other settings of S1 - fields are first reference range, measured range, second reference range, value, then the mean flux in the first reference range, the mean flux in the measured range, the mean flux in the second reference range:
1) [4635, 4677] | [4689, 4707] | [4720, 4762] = -2.4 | 16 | 17.6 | 15.1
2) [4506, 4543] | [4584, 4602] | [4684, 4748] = 0.1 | 17.6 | 16.8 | 15.6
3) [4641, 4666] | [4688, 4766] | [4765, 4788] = 2.1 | 16.1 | 15.5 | 15.9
